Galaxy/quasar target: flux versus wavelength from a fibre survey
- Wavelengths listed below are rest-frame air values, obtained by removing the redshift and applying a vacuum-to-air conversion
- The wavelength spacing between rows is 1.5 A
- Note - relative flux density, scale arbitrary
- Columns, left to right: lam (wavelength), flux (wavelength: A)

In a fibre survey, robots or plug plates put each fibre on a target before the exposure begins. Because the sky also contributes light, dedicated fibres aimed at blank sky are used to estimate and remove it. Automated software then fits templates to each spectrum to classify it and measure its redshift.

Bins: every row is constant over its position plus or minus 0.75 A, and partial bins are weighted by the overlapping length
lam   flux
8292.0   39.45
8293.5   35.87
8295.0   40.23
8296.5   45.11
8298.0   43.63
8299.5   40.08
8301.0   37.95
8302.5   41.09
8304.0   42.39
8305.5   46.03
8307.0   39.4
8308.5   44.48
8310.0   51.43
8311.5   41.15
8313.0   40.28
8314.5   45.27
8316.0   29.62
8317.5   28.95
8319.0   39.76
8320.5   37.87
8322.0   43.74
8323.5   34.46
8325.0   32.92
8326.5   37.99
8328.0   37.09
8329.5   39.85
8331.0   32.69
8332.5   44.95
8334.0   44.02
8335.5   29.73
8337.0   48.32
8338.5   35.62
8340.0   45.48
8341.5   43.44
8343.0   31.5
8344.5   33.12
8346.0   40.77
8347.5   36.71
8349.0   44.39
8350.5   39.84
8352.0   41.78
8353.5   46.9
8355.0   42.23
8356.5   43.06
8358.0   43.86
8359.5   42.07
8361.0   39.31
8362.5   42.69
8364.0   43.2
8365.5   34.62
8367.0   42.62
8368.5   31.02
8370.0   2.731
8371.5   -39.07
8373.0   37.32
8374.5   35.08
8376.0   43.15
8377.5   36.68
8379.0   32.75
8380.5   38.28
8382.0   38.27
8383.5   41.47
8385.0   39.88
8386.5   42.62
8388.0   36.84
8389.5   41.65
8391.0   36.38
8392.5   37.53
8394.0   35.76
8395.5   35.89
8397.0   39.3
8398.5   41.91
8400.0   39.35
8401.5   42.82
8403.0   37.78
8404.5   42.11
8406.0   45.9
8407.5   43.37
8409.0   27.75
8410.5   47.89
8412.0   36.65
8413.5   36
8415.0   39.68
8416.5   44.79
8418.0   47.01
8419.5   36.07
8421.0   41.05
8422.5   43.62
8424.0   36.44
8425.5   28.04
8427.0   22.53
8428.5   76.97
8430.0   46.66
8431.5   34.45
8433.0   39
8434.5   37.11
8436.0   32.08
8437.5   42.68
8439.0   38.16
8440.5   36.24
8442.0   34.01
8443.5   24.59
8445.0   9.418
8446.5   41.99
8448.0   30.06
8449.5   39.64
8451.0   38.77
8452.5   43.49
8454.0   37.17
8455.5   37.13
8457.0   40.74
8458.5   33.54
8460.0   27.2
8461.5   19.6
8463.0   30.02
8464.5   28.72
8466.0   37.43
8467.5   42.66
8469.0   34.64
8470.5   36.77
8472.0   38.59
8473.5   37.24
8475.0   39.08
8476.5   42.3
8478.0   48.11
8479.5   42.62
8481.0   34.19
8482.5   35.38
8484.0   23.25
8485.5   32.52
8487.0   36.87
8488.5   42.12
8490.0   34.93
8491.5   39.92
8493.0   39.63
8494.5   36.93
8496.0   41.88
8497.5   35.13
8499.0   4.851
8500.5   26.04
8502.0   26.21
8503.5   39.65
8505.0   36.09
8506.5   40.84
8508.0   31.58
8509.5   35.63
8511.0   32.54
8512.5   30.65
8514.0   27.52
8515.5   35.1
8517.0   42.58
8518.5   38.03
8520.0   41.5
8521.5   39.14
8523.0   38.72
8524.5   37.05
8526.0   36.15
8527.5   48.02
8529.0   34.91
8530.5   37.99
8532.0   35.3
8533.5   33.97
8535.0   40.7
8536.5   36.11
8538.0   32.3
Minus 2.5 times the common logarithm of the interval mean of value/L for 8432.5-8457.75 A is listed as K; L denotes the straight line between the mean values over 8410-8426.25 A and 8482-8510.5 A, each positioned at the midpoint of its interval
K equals 0.06 mag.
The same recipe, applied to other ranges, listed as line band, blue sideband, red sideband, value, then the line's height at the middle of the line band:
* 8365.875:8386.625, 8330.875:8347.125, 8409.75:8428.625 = 0.31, 39.6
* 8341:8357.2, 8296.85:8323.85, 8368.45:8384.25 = -0.23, 32.5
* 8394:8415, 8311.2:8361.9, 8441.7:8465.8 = -0.13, 35.3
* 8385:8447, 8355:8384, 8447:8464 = -0.14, 33.8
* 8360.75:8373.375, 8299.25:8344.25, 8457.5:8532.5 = 0.46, 38.4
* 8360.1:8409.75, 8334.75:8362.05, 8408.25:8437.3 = 0.14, 40.1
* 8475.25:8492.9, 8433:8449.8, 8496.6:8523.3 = -0.13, 33.4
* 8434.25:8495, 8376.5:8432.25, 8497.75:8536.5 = 0.05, 37.2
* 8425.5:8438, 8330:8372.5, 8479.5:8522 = -0.16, 35.2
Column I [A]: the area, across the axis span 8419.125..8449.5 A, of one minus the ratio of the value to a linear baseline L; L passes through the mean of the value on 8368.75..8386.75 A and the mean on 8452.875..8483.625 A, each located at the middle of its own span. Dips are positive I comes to -3.1 A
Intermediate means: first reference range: 28.8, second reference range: 36.1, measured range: 36.6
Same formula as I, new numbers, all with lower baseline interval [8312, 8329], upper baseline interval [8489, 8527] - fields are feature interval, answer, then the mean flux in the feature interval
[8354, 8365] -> -1.67 A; 42.3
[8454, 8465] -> 1.24 A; 31.5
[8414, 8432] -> -2.78 A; 41.5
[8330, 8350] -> -1.28 A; 39.3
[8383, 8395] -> -0.84 A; 38.9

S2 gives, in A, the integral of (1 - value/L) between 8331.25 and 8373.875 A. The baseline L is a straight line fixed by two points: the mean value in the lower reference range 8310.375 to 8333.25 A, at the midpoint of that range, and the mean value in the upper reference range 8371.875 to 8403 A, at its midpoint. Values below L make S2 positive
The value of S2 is 2.0 A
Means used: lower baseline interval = 38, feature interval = 36.1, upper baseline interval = 37.7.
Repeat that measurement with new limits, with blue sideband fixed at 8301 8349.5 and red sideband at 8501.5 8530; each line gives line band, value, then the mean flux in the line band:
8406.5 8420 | -0.7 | 40.1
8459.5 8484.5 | 1.2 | 35.4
